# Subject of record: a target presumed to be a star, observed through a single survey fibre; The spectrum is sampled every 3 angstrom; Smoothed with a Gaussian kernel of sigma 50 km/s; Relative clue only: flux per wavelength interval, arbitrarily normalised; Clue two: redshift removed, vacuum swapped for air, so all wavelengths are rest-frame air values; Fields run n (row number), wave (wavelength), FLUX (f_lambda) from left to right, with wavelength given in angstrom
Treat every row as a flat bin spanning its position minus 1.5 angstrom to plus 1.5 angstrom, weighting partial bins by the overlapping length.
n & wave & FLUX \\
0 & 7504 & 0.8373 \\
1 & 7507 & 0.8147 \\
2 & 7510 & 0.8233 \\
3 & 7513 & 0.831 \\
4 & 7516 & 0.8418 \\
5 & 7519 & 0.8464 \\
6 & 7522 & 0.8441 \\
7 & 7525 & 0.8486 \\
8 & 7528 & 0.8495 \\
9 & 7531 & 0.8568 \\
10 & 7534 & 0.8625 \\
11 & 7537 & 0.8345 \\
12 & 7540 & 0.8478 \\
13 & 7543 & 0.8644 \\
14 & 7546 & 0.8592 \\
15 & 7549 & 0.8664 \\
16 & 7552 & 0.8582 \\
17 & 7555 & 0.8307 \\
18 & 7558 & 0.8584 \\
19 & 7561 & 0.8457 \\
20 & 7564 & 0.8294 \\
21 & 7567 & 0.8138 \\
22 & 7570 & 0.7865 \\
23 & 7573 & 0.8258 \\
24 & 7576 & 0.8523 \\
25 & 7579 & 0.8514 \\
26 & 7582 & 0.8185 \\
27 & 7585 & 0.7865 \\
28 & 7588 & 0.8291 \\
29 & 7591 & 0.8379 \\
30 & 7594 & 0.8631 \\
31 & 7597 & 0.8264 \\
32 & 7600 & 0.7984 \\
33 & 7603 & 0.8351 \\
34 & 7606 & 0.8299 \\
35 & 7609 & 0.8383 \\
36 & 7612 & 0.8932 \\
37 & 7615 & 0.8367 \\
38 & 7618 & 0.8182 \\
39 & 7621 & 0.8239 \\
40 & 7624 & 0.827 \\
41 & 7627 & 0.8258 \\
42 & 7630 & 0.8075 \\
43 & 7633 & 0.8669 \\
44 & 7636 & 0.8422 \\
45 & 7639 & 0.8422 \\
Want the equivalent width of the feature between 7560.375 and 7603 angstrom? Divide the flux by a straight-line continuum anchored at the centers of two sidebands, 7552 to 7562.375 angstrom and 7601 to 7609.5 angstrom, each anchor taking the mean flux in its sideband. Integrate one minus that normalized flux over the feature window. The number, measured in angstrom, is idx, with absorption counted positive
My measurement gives 0.7 angstrom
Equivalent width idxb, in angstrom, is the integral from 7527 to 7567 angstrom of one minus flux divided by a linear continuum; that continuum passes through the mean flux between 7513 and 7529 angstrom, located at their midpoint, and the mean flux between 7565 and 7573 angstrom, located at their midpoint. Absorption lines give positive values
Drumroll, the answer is -1.2 angstrom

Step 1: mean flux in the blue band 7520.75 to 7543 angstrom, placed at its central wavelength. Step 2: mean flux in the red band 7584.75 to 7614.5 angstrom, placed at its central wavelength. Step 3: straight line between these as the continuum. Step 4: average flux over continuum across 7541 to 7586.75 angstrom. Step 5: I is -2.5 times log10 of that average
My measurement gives 0.01 mag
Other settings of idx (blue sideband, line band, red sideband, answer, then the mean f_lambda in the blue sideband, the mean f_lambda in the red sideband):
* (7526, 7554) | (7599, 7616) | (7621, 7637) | 0.0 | 0.855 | 0.833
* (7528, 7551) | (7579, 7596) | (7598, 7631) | 0.2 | 0.856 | 0.831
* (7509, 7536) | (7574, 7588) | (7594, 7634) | 0.2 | 0.845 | 0.834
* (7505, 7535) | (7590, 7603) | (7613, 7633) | 0.0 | 0.841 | 0.828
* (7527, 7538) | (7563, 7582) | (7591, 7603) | 0.3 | 0.852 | 0.831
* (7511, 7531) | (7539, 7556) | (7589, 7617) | -0.3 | 0.844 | 0.839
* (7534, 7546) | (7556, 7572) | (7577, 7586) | 0.2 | 0.852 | 0.822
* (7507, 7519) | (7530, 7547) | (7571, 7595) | -0.5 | 0.832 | 0.831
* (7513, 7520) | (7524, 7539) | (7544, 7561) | -0.1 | 0.841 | 0.854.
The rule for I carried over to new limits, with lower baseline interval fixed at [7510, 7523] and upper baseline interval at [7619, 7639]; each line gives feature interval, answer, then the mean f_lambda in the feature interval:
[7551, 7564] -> -0.01 mag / 0.846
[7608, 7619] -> -0.02 mag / 0.848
